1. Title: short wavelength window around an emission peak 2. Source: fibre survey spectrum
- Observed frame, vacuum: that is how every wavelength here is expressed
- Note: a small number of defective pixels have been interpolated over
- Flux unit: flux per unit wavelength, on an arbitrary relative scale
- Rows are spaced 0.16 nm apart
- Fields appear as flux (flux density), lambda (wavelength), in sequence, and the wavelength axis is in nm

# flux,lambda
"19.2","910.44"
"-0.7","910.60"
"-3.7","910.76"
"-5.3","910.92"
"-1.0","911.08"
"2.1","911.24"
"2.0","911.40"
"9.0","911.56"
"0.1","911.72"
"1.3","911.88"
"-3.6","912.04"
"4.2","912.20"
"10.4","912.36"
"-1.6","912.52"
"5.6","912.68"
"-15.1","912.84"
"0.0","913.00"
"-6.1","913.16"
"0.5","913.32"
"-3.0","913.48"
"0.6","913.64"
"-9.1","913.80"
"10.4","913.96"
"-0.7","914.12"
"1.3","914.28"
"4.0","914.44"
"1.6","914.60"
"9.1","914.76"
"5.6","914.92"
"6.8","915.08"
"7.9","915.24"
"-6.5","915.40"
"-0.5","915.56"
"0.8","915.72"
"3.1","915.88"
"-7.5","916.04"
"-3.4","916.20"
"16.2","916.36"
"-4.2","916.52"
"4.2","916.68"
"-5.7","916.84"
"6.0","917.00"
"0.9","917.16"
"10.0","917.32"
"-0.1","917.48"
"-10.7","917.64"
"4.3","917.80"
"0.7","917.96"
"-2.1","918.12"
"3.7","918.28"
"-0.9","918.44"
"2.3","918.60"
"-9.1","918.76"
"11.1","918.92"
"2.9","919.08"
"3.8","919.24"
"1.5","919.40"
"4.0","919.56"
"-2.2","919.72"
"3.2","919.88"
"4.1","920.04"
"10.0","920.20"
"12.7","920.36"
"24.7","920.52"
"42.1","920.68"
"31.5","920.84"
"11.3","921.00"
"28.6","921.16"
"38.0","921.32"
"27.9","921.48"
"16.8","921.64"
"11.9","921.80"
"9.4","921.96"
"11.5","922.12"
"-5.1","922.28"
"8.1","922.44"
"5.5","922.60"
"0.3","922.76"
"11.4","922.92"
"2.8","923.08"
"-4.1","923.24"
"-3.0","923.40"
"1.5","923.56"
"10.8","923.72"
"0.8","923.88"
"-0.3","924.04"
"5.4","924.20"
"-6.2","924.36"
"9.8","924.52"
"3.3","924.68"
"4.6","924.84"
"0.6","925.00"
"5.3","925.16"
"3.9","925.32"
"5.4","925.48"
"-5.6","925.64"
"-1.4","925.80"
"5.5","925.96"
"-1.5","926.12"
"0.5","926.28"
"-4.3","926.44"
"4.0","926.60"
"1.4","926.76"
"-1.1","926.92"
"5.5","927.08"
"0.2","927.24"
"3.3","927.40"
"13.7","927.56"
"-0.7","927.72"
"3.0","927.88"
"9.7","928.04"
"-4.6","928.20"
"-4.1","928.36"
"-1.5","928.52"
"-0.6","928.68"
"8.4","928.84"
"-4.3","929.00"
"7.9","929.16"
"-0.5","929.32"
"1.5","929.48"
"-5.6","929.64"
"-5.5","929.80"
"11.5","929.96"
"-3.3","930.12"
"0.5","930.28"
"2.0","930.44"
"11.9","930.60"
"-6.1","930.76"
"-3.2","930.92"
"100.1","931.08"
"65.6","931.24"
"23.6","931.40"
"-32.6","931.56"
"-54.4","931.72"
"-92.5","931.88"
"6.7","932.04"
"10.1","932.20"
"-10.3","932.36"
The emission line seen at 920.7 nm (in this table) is [O II]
